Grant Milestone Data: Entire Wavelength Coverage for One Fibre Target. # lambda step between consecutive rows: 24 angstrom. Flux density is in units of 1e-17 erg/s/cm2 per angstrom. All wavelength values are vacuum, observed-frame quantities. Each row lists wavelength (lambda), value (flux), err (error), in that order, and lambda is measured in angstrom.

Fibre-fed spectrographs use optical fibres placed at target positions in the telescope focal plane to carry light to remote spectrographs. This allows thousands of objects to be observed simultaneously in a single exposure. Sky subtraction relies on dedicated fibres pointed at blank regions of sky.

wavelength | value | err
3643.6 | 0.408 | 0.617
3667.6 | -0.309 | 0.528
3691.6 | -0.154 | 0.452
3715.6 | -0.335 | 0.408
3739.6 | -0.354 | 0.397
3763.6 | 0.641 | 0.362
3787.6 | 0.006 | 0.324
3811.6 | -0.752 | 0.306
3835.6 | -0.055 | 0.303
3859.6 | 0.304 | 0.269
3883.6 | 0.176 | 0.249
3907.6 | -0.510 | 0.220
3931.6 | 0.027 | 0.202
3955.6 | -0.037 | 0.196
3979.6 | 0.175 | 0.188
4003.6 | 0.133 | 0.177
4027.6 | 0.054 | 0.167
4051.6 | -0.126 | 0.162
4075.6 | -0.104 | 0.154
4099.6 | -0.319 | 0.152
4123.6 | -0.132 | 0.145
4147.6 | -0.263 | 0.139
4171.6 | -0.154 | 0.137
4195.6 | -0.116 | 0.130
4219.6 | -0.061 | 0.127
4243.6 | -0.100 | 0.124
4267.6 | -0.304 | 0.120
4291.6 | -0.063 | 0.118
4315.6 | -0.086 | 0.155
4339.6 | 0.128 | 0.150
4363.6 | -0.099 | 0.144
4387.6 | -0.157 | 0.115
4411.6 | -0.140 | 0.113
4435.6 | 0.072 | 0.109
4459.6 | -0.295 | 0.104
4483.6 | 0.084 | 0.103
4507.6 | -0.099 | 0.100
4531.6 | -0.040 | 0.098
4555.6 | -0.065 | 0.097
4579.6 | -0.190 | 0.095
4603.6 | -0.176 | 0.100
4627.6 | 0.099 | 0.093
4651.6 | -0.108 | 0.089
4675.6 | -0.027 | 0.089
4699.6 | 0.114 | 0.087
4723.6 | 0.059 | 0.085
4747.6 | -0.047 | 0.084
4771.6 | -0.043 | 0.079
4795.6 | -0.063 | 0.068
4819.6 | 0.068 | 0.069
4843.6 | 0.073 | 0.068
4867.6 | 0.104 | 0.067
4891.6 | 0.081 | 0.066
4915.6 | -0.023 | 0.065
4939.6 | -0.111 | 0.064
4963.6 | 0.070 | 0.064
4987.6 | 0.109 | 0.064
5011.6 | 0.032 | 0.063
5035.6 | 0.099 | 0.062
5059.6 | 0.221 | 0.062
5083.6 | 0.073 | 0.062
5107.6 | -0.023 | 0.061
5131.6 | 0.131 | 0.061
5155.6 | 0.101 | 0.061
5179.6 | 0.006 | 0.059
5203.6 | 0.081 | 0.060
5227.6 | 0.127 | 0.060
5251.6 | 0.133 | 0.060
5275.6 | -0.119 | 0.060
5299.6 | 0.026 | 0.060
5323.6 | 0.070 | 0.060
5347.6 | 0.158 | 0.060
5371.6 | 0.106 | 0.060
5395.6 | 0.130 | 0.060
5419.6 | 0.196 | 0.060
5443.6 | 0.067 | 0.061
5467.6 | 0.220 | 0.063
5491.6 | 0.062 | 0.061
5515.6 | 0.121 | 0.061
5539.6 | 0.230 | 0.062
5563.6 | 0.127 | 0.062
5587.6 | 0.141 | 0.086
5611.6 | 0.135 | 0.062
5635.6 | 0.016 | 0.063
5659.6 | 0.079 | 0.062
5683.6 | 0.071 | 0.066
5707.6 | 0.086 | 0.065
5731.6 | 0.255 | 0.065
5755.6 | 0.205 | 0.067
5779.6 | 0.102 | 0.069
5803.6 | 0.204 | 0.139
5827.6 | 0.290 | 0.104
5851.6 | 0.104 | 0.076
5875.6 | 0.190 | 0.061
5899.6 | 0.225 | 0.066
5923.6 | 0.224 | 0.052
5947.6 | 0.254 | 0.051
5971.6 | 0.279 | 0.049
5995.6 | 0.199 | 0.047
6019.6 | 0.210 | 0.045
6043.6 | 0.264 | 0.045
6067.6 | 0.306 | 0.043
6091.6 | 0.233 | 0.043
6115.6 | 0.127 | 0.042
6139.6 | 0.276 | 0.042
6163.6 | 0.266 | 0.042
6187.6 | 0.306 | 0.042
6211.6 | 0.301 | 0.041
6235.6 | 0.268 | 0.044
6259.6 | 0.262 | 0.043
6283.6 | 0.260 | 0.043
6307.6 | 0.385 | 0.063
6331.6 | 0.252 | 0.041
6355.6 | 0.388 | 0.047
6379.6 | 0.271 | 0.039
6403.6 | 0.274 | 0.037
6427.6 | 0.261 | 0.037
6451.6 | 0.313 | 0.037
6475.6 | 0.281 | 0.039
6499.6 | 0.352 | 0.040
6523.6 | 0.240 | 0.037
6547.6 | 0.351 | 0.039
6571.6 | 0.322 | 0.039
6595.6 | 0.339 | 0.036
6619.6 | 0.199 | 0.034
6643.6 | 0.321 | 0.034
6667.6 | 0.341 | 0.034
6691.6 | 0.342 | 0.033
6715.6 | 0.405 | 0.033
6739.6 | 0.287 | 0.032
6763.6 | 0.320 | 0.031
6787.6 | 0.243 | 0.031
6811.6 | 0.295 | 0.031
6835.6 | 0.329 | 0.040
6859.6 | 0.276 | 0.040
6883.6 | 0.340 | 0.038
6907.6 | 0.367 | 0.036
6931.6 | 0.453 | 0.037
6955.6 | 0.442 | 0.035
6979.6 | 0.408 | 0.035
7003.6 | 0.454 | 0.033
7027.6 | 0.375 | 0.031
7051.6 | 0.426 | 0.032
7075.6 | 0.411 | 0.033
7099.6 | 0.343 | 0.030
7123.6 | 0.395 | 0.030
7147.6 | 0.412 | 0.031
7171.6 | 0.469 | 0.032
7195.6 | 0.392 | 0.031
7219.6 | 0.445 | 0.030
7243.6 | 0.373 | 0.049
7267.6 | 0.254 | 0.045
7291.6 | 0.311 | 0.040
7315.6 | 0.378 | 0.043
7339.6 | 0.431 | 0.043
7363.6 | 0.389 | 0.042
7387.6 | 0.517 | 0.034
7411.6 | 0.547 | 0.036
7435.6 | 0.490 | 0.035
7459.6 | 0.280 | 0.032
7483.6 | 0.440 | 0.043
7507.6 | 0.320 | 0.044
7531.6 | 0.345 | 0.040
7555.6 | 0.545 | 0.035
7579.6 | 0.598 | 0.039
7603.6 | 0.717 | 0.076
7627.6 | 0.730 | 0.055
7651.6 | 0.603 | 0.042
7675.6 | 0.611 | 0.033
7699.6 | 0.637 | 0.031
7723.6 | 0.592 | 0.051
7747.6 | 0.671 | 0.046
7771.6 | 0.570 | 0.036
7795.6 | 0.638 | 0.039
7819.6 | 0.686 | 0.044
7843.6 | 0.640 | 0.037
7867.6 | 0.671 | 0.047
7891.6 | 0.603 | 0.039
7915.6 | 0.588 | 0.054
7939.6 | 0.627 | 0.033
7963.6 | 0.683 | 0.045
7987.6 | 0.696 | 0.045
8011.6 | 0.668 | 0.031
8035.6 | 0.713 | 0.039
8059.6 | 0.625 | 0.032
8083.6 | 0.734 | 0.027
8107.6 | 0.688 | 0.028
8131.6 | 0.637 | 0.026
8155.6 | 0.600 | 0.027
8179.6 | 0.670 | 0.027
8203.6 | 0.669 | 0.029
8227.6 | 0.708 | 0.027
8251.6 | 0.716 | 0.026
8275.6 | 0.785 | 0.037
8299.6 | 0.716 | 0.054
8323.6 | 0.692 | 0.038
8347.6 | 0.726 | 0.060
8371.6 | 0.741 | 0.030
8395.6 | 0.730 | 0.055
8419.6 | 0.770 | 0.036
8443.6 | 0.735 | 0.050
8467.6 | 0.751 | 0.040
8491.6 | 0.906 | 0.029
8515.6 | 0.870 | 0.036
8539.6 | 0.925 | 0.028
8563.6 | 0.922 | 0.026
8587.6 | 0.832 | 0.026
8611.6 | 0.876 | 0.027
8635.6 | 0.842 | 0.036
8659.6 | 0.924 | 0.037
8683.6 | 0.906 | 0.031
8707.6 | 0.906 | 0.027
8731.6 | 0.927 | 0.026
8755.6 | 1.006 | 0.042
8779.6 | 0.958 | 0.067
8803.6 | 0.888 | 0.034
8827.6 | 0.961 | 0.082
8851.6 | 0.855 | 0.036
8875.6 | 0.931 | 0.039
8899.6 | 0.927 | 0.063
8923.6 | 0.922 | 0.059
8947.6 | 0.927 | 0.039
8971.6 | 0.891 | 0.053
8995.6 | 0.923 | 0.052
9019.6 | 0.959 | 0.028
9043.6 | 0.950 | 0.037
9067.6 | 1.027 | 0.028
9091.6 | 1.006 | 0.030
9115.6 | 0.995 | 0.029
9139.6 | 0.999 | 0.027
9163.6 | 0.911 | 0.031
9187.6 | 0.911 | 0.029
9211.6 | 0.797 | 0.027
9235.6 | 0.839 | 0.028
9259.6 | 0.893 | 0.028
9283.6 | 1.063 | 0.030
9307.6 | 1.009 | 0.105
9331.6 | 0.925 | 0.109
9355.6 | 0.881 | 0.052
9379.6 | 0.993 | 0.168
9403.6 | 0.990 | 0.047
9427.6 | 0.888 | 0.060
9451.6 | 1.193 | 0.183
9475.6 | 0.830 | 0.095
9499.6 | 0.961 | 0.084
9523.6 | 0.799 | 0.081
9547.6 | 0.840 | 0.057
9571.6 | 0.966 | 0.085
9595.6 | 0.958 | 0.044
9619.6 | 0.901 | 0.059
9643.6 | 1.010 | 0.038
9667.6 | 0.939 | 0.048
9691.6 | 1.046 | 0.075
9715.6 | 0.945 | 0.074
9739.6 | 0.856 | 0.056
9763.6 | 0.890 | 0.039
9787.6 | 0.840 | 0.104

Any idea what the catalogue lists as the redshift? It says 0.90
